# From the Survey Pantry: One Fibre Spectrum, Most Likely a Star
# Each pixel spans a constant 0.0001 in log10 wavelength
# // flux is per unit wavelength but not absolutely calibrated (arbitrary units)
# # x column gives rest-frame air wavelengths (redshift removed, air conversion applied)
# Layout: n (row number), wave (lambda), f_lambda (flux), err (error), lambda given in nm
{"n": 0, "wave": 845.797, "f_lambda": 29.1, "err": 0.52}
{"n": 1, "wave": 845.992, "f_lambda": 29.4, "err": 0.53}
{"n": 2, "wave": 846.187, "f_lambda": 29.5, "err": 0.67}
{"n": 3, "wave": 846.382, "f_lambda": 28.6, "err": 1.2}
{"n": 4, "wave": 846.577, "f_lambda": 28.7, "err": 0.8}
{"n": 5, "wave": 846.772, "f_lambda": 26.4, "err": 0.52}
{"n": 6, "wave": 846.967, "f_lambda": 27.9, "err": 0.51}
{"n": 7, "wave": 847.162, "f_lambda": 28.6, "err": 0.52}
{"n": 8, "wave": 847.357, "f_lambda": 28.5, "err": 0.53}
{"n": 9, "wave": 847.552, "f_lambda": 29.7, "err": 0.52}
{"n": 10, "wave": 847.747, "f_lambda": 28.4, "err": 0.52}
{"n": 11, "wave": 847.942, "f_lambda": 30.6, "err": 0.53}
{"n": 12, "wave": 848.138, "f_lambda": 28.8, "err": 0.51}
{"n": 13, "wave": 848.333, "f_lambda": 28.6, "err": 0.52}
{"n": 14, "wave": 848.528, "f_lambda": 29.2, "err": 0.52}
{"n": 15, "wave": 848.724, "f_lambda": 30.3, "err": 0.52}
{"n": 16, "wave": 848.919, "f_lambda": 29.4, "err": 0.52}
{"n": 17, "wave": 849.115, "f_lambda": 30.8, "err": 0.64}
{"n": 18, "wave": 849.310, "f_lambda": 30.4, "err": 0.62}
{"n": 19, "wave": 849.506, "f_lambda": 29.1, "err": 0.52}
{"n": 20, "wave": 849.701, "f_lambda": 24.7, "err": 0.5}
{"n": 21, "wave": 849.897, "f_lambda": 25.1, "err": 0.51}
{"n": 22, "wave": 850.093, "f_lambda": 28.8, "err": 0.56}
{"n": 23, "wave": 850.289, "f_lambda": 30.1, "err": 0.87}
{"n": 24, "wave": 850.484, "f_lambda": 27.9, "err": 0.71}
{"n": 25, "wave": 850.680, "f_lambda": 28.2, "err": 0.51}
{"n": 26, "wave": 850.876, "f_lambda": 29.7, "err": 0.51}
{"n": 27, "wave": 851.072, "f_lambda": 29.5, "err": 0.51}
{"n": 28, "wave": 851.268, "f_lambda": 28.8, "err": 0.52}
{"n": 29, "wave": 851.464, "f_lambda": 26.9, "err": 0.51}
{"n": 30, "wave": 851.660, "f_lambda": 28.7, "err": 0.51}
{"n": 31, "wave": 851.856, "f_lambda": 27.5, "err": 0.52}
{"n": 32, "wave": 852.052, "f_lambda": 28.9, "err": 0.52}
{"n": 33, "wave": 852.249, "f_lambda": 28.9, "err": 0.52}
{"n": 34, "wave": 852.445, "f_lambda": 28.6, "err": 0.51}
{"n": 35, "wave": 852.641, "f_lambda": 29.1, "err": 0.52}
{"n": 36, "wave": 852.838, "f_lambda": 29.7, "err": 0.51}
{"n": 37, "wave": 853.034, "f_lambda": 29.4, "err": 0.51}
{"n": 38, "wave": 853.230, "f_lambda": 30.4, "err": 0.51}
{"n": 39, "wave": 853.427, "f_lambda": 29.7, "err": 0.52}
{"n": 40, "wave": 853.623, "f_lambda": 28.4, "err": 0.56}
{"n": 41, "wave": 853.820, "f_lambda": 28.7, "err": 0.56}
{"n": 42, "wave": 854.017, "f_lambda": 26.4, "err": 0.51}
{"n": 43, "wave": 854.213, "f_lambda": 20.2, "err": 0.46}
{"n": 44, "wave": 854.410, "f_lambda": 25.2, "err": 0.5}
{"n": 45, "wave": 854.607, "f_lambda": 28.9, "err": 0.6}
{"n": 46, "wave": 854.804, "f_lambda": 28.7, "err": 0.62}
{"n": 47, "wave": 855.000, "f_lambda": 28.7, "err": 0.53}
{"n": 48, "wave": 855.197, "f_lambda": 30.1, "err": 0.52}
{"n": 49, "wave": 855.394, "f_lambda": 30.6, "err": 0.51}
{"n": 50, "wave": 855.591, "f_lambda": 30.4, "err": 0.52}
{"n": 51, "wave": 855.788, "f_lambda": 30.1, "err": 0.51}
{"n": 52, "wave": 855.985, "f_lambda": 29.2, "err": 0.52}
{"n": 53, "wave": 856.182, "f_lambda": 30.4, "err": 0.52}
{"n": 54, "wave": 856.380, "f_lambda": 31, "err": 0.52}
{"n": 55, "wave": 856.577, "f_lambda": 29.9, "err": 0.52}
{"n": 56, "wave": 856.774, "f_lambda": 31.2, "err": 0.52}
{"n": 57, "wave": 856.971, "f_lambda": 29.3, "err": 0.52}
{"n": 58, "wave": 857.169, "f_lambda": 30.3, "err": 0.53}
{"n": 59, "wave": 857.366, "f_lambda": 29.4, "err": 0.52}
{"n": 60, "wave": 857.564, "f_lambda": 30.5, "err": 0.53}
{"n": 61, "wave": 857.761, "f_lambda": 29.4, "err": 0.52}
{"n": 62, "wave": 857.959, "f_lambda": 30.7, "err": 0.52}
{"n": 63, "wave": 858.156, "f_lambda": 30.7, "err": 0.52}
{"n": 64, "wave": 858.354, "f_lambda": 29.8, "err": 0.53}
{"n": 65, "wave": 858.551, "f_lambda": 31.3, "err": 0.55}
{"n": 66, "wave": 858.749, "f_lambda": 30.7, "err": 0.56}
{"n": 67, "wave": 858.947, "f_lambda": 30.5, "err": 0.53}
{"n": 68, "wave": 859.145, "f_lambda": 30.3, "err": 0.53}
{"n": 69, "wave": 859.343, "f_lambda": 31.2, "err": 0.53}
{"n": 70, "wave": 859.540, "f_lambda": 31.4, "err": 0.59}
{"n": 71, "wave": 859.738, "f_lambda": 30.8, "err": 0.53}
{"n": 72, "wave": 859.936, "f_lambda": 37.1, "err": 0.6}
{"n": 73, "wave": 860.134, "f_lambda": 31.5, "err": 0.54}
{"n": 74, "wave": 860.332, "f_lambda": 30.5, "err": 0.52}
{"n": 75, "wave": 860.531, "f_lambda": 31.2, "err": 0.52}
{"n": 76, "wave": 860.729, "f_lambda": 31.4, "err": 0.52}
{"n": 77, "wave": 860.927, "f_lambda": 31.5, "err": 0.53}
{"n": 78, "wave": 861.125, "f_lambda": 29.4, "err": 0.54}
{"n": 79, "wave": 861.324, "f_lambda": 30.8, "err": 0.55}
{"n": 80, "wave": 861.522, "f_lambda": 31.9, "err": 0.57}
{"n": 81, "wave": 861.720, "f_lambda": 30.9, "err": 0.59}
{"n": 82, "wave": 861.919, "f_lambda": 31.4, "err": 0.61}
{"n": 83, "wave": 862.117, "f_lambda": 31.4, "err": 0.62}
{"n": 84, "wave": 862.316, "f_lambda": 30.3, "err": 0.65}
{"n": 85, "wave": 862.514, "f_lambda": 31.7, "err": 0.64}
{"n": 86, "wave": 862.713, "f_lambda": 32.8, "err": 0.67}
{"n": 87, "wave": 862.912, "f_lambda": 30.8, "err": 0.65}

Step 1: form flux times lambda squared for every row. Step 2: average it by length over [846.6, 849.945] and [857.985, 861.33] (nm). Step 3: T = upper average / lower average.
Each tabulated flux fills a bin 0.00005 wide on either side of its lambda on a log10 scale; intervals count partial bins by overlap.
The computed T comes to 1.1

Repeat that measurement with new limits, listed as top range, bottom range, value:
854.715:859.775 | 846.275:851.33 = 1.07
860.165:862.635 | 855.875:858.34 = 1.04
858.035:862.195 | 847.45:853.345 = 1.11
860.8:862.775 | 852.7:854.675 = 1.15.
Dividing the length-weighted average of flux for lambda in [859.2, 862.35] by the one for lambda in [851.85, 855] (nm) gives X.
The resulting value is 1.12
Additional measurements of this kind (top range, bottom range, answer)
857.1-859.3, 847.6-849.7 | 1.03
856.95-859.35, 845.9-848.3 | 1.05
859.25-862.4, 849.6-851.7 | 1.12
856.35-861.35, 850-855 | 1.09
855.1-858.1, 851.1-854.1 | 1.05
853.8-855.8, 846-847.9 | 0.98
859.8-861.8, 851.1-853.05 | 1.10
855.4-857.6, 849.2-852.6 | 1.06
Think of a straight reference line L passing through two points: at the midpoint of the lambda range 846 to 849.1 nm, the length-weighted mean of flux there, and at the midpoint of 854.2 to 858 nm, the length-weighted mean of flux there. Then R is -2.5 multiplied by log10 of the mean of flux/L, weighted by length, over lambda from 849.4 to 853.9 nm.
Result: 0.02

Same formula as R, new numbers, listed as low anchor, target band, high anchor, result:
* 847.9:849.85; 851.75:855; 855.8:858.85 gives 0.061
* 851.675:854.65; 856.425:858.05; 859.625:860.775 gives 0.009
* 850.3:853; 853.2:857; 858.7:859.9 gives 0.036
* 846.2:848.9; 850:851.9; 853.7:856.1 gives -0.005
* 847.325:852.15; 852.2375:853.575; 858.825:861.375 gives 0.005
